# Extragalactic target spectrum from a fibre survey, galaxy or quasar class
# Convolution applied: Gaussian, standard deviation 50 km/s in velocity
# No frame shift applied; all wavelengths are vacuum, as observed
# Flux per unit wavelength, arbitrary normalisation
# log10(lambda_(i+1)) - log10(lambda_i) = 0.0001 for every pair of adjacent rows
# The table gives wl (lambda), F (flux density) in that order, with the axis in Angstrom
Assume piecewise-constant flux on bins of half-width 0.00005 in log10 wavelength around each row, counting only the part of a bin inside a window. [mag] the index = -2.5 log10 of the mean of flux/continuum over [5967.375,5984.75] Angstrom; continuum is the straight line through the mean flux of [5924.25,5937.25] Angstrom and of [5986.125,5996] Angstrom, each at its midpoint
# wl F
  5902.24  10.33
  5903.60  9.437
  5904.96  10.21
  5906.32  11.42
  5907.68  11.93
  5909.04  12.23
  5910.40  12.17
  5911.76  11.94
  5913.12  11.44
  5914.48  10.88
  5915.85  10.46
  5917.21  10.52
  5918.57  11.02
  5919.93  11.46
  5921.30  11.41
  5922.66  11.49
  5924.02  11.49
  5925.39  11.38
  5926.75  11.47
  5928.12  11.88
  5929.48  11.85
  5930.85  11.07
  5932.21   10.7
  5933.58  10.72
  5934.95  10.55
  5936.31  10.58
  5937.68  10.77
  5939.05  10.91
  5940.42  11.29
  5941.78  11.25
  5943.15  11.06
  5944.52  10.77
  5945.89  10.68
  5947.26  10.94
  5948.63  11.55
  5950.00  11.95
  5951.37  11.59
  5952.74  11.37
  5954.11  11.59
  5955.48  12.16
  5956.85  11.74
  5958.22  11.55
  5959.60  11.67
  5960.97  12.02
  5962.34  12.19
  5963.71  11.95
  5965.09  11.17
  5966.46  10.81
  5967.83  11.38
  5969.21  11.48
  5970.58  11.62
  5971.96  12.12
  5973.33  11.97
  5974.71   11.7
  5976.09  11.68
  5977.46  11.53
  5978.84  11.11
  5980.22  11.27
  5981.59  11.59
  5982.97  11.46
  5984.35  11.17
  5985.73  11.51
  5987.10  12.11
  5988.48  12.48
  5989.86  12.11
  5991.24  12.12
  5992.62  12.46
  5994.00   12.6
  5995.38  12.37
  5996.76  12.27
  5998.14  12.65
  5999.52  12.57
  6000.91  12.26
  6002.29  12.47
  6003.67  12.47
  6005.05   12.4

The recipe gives 0.043 mag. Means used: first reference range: 11.1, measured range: 11.5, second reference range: 12.3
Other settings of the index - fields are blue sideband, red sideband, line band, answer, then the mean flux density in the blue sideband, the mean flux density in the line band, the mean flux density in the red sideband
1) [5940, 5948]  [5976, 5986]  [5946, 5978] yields -0.04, 11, 11.6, 11.4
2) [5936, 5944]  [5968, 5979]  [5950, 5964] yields -0.04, 11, 11.8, 11.7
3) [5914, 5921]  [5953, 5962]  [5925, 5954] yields 0.02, 10.9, 11.2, 11.8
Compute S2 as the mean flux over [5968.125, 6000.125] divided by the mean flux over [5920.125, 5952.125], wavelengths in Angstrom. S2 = 1.06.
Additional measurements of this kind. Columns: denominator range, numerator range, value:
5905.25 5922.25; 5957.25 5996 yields 1.03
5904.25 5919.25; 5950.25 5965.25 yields 1.04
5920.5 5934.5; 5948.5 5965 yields 1.04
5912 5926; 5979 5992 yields 1.05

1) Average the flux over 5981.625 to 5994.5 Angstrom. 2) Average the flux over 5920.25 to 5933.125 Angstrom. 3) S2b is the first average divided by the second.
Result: 1.0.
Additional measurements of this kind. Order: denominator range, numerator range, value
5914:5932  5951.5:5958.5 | 1.04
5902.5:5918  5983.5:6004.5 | 1.10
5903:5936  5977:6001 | 1.07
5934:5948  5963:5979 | 1.06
